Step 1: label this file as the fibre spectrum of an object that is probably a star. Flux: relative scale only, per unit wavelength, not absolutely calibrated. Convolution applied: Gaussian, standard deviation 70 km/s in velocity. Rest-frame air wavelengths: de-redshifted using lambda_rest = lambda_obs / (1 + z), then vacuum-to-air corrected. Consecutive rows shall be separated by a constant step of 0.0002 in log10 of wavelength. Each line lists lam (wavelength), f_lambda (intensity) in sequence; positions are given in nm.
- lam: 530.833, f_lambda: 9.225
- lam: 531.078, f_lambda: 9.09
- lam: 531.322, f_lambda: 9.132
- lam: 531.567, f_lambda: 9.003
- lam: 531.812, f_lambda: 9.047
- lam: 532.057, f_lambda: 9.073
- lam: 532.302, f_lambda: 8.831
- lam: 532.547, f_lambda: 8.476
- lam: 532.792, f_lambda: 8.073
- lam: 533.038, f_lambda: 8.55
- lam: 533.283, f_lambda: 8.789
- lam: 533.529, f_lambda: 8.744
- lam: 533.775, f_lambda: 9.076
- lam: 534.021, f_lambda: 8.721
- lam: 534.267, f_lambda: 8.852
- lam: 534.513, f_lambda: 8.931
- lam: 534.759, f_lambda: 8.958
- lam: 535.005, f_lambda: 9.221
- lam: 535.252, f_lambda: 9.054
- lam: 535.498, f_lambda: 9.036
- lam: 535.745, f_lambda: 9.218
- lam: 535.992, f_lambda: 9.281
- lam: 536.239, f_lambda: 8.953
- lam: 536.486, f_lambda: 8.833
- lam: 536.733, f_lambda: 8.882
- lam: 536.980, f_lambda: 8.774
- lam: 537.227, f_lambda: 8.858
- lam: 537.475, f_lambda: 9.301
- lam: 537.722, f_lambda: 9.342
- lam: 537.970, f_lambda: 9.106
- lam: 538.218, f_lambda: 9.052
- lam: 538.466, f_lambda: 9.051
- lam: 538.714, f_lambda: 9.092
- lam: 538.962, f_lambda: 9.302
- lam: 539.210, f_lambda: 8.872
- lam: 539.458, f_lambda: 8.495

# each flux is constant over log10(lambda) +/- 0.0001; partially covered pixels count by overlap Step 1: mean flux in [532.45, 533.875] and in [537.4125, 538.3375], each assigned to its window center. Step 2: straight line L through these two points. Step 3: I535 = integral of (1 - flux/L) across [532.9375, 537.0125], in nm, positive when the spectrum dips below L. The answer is -0.05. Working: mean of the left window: 8.61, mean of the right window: 9.19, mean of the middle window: 8.94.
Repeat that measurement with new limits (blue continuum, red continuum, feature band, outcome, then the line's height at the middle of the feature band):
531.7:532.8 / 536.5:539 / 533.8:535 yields -0.005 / 8.88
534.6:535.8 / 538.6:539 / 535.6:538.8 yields 0.029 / 9.14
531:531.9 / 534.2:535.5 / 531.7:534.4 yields 0.089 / 9.05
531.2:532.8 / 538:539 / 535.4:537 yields 0.001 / 9.02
